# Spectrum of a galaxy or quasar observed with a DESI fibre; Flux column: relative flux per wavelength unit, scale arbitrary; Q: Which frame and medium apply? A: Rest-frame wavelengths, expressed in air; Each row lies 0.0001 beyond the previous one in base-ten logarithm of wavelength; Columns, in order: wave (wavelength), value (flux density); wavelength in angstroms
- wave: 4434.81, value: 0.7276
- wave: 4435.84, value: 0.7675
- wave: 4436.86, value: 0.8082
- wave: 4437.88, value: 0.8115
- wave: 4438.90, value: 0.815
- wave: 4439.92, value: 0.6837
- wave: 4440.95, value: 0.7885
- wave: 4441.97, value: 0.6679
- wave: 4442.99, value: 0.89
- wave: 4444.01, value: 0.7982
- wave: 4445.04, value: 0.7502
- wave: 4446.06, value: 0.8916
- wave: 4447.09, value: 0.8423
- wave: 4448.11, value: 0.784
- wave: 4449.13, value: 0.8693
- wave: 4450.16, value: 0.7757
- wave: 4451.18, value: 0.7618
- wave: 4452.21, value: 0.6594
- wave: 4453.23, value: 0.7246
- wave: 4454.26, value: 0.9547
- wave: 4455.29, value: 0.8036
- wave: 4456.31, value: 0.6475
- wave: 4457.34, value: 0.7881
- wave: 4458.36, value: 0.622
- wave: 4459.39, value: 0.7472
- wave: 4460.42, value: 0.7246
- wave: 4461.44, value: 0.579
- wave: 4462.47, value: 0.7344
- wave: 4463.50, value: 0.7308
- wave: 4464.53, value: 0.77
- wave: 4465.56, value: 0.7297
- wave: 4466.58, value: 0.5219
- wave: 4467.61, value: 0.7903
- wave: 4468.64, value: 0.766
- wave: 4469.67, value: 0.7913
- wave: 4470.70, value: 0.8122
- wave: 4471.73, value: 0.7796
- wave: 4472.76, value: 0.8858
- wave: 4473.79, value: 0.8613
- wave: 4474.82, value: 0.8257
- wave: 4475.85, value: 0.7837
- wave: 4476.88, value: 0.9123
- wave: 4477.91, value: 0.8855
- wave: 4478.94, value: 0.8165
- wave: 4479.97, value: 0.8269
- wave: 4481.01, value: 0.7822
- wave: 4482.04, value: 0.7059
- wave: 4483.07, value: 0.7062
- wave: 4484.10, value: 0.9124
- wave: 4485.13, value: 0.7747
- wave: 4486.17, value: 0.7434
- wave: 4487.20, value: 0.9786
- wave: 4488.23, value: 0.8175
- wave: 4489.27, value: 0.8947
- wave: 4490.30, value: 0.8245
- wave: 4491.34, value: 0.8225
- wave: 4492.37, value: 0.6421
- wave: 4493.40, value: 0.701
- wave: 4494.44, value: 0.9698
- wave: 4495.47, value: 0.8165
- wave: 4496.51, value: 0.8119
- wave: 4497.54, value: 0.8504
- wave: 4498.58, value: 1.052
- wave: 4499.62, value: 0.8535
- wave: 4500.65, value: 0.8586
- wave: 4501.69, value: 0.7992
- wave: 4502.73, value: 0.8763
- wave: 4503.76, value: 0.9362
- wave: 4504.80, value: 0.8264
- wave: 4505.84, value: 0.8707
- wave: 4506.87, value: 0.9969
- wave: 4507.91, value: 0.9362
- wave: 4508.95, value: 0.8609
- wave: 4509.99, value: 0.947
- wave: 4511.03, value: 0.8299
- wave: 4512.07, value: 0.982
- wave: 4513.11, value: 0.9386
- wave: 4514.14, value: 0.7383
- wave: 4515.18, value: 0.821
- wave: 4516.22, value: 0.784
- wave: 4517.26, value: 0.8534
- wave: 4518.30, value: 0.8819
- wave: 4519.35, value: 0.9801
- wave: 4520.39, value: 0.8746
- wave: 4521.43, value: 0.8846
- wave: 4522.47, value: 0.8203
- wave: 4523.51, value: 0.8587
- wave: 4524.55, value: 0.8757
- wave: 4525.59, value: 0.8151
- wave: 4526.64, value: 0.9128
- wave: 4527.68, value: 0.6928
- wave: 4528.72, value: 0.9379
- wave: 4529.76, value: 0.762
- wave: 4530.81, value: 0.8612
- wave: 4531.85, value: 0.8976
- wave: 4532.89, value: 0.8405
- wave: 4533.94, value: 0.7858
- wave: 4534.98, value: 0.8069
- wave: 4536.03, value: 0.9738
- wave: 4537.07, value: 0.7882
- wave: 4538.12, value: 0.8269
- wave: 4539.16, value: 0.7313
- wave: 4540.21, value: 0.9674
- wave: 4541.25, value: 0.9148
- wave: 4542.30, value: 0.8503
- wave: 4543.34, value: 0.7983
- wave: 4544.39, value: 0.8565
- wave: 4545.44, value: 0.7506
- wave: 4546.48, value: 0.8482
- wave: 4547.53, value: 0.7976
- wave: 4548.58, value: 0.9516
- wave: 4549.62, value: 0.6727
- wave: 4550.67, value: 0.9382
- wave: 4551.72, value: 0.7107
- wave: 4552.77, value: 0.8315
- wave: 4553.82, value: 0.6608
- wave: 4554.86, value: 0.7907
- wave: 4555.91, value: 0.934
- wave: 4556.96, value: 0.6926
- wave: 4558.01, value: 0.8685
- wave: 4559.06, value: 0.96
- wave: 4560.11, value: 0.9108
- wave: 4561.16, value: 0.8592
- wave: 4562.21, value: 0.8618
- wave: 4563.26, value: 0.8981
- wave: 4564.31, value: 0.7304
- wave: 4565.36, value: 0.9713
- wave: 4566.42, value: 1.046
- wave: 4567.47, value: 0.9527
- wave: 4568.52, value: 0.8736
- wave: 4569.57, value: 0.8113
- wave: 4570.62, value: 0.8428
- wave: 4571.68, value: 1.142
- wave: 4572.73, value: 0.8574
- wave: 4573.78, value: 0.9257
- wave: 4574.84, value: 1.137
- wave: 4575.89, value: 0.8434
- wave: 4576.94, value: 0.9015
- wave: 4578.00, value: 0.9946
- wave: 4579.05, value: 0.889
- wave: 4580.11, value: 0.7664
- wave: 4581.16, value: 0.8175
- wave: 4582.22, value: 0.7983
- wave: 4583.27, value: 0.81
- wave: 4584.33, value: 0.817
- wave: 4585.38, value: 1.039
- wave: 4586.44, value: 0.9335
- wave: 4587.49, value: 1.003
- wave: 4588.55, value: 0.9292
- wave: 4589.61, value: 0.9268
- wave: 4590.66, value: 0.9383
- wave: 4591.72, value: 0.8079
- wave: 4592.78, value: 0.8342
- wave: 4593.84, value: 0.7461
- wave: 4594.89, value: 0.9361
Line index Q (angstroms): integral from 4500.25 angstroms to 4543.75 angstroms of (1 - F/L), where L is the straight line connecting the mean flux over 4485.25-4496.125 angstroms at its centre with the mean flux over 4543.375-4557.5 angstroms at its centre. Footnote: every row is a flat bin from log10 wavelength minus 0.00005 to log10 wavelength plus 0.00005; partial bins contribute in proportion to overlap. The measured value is -2.8 angstroms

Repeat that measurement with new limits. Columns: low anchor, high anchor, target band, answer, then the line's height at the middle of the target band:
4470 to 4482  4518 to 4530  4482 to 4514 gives -0.5 angstroms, 0.842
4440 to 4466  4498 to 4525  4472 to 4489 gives -0.2 angstroms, 0.817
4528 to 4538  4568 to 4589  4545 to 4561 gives 0.9 angstroms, 0.873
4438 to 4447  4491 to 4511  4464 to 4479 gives 0.6 angstroms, 0.826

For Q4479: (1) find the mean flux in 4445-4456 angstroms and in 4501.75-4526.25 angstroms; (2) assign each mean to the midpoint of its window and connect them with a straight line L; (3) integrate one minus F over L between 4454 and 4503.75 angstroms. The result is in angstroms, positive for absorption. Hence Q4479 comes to 2.2 angstroms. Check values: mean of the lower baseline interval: 0.801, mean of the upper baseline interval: 0.876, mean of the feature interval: 0.798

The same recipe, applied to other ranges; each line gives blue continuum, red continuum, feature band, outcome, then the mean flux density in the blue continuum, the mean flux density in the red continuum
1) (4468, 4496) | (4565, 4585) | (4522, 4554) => 1.38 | 0.816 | 0.905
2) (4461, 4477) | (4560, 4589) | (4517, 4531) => -0.34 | 0.764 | 0.906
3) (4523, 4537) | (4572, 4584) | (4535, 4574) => 0.43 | 0.846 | 0.889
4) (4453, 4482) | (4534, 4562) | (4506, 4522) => -1.58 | 0.771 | 0.834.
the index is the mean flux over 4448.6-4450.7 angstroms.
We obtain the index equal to 0.823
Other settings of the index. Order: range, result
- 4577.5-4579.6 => 0.939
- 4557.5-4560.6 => 0.913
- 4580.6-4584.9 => 0.814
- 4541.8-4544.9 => 0.835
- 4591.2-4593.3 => 0.82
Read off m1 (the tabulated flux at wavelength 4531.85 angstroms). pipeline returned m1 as 0.8976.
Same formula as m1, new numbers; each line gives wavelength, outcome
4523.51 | 0.8587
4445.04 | 0.7502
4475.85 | 0.7837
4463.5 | 0.7308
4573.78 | 0.9257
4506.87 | 0.9969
